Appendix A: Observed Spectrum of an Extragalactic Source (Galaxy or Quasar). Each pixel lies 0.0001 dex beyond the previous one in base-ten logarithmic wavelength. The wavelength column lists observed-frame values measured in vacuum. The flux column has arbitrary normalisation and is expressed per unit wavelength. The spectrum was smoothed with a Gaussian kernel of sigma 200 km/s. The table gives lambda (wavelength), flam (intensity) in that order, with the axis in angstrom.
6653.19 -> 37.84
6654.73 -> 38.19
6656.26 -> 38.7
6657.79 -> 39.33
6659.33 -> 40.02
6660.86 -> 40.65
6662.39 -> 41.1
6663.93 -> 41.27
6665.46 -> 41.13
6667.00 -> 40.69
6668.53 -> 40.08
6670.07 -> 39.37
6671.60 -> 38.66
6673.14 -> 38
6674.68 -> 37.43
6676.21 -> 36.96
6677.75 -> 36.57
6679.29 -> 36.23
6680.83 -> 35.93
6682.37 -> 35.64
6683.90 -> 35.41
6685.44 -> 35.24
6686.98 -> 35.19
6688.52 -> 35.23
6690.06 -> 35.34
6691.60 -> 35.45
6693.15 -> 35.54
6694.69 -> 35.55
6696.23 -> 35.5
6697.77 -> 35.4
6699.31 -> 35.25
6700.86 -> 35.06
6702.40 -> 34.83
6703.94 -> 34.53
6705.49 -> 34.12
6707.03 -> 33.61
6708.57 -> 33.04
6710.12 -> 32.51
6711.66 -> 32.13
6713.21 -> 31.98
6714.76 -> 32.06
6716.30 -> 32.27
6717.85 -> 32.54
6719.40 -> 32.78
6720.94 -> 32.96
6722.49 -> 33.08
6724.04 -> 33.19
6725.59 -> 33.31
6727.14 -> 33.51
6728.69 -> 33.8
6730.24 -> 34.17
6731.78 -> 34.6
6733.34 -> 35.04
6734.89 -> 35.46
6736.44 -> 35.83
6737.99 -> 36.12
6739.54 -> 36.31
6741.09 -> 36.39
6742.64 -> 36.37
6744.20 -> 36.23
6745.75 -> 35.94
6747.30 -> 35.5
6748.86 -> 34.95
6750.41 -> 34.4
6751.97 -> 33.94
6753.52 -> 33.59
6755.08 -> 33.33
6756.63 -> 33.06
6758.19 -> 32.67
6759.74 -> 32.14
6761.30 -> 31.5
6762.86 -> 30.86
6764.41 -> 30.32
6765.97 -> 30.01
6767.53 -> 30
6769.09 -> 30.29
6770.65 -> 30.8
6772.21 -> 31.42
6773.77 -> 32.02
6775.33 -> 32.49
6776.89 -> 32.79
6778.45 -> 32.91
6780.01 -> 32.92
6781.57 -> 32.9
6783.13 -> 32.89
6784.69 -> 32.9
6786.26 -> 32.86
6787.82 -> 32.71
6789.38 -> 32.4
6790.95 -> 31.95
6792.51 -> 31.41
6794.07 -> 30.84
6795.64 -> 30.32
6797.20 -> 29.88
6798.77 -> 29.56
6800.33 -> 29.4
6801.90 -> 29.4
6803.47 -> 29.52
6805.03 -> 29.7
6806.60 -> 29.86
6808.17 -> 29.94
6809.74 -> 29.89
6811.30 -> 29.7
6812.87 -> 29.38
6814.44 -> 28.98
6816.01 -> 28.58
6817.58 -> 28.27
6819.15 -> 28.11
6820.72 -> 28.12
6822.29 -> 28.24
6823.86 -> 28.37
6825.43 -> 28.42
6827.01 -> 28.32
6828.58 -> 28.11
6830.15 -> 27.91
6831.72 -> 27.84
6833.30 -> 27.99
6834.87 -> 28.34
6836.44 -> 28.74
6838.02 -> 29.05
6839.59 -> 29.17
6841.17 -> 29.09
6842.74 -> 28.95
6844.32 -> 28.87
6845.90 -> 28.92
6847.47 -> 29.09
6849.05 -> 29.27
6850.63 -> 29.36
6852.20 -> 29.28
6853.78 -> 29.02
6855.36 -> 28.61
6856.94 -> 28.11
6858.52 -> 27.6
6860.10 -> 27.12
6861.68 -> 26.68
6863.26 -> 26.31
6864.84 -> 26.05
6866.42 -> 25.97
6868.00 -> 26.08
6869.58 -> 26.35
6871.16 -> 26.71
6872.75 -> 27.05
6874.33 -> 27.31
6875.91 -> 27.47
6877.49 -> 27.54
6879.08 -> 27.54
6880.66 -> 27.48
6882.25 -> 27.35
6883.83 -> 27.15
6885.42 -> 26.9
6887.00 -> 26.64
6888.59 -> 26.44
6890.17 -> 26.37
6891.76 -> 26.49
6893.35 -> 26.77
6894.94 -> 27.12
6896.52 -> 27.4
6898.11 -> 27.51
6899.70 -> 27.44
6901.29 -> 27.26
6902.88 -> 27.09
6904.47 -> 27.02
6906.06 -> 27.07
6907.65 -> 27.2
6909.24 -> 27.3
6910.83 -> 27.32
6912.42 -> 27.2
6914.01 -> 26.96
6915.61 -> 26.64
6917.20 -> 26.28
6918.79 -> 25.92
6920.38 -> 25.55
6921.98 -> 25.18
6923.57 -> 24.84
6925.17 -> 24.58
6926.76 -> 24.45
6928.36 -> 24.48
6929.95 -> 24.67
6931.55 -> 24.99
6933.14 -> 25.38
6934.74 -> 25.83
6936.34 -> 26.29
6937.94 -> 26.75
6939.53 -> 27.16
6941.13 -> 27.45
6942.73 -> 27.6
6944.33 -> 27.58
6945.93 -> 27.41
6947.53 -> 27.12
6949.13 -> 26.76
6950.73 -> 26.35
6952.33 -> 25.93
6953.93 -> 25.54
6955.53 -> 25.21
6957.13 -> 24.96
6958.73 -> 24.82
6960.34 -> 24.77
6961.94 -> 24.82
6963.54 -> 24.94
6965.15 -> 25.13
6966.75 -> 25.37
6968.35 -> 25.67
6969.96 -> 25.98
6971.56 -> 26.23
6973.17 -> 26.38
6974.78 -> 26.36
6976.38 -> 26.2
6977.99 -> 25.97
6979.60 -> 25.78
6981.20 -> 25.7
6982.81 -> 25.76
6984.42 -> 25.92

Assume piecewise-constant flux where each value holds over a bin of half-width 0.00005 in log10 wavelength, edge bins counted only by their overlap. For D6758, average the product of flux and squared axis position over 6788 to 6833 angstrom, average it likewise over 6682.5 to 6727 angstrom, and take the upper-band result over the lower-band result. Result 0.89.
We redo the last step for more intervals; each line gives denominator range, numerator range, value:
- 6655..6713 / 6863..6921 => 0.78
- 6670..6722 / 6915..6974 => 0.80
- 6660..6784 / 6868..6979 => 0.81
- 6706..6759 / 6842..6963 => 0.83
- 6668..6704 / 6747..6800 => 0.91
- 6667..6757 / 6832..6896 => 0.83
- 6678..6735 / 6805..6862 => 0.87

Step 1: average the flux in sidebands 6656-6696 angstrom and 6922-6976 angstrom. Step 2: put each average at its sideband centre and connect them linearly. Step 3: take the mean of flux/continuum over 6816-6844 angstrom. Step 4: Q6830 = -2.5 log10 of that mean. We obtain 0.093 mag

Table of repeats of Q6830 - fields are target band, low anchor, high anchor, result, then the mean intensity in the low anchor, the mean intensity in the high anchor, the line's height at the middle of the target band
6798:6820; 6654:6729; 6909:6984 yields 0.071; 35.8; 25.9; 31.3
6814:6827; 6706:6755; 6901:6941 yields 0.074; 34.1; 26.1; 30.3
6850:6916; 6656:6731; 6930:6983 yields 0.058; 35.7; 26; 28.7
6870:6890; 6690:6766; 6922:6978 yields 0.051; 34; 25.8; 28.4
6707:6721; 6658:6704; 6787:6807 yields 0.089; 37.2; 30.6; 35.3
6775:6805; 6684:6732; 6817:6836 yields -0.054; 34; 28.2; 30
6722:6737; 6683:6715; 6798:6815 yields -0.036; 34.5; 29.6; 33.1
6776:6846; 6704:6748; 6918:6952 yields 0.034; 34.1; 26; 30.8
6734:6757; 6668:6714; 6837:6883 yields -0.069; 35.5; 27.8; 33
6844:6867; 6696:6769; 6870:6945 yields 0.027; 33.7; 26.6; 28.7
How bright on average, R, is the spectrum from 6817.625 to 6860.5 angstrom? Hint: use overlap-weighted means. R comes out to 28.5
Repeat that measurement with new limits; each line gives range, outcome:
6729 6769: 33.9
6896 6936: 26.2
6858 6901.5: 26.9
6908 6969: 25.9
